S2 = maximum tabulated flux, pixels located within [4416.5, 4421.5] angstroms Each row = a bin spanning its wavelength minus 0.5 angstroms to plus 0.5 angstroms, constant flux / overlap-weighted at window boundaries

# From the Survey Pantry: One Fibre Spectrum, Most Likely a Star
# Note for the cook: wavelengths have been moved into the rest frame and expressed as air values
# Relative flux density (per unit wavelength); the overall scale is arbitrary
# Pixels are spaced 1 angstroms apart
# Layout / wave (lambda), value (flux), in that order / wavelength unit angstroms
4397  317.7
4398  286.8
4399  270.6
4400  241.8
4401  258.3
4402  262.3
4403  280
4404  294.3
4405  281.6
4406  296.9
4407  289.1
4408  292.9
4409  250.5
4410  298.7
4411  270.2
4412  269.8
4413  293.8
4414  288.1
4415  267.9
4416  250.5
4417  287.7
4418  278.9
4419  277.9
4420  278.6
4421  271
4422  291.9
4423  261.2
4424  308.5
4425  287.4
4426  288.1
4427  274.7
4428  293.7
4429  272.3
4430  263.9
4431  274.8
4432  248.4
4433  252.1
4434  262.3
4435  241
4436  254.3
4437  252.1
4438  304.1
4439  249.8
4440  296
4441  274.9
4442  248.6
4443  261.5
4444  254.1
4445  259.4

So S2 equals 287.7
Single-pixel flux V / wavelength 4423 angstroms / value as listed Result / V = 261.2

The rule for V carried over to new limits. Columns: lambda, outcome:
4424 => 308.5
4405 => 281.6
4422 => 291.9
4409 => 250.5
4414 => 288.1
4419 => 277.9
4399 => 270.6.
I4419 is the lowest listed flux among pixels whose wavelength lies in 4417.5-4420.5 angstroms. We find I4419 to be 277.9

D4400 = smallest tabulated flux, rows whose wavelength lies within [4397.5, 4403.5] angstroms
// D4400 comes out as 241.8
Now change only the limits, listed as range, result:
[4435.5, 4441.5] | 249.8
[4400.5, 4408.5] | 258.3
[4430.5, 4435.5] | 241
